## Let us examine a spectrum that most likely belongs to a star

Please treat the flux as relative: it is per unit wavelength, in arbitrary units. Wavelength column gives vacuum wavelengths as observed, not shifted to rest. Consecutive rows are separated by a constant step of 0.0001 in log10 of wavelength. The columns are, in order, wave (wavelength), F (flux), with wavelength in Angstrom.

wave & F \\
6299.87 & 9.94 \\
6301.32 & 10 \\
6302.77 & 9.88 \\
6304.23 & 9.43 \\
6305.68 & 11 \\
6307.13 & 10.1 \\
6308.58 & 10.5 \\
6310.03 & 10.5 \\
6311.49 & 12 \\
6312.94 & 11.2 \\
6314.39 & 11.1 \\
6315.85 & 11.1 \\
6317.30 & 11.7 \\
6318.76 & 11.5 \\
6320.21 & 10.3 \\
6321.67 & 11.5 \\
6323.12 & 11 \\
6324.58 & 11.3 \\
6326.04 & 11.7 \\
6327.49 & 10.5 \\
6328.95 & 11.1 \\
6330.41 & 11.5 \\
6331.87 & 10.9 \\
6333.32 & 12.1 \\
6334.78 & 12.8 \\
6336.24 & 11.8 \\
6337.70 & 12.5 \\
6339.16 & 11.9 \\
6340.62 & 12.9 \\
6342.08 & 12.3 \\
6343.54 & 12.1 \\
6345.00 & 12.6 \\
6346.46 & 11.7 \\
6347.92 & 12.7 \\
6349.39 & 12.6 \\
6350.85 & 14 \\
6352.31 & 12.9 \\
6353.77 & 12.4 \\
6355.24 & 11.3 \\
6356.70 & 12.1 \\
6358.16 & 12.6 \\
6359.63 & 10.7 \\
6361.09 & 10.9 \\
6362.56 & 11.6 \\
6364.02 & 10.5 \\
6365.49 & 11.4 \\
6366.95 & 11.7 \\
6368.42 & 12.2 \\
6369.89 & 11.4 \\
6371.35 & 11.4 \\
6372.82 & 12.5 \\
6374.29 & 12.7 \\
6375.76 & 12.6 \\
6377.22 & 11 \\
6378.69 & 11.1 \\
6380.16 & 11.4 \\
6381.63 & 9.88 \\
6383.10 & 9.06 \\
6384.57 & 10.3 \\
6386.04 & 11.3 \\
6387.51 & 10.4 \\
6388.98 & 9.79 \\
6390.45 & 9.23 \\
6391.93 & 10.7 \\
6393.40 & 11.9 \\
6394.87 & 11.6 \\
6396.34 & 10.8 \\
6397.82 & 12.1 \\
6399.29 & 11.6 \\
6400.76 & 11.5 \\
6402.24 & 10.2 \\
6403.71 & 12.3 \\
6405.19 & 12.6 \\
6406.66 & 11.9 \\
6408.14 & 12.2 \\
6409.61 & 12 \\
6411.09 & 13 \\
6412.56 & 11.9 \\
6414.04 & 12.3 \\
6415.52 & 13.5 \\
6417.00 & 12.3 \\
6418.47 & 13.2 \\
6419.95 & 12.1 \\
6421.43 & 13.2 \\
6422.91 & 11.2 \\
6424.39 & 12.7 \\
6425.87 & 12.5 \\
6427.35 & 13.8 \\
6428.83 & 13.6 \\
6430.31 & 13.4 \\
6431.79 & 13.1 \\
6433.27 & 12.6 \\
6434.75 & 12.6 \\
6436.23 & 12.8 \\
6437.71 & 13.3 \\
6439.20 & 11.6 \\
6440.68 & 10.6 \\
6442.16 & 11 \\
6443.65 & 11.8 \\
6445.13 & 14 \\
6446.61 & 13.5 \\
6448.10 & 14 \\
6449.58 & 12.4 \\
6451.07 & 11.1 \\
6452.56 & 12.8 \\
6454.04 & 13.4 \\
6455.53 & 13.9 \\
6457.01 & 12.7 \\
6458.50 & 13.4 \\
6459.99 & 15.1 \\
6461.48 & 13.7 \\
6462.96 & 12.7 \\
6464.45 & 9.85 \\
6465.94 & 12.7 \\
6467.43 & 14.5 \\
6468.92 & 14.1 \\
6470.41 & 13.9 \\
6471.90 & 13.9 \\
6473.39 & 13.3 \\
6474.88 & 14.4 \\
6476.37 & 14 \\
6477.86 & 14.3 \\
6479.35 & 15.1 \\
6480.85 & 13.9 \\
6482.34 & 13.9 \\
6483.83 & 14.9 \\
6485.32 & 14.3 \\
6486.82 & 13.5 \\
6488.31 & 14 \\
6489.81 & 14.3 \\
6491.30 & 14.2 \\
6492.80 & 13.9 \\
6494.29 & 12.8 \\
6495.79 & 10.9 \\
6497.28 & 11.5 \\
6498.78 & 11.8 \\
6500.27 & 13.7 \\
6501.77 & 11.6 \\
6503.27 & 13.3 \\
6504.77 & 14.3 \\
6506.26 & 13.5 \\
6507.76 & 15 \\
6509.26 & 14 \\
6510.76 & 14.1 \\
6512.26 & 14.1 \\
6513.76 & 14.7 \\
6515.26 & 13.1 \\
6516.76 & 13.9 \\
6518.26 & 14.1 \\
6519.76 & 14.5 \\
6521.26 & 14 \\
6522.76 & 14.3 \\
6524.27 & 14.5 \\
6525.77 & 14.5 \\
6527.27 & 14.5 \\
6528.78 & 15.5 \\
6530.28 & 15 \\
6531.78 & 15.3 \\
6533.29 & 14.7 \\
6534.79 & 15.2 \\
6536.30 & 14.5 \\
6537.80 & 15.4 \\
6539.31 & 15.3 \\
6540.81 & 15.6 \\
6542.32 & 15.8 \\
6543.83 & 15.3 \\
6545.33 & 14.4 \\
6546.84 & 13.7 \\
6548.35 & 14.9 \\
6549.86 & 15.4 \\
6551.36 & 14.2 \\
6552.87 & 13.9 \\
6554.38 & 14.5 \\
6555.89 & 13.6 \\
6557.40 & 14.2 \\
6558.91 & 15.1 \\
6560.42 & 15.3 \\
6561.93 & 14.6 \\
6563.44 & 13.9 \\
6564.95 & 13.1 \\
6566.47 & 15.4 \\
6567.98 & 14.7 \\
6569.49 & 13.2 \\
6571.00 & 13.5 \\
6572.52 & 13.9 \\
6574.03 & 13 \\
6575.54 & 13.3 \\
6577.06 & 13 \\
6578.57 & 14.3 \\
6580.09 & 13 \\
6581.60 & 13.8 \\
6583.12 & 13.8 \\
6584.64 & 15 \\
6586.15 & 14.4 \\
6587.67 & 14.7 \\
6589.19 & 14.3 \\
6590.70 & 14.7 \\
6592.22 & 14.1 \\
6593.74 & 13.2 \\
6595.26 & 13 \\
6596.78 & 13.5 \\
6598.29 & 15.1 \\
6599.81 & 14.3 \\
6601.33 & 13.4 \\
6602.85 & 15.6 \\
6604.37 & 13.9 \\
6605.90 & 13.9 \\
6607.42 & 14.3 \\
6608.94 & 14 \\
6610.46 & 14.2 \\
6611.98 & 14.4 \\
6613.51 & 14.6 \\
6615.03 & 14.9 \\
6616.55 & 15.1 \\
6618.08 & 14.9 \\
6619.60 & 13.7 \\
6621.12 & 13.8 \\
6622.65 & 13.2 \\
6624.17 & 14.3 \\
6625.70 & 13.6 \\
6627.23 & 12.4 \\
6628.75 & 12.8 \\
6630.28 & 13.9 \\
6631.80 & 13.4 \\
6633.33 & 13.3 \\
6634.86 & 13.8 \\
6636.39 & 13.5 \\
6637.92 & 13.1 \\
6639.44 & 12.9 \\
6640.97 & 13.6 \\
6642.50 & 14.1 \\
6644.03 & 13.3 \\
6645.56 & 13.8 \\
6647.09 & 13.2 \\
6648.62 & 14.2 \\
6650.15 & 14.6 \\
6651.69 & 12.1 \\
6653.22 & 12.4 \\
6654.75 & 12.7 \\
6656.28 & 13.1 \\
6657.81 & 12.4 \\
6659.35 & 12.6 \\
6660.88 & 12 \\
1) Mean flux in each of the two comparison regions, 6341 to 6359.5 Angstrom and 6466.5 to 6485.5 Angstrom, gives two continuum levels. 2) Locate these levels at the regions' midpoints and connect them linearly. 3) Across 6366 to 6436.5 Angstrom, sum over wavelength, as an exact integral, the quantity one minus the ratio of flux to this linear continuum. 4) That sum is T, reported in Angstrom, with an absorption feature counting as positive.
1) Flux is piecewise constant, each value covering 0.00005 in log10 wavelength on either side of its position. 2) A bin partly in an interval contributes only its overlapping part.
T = 6.8 Angstrom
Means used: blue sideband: 12.4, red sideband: 14.2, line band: 11.9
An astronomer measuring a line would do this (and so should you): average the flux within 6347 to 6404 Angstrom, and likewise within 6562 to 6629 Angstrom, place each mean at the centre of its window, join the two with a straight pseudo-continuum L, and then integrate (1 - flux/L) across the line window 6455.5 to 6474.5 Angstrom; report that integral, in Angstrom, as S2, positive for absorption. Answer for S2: -1.3 Angstrom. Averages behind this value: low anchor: 11.4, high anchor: 14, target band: 13.4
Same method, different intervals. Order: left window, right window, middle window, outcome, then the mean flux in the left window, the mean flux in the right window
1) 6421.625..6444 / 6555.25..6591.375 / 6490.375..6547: -2.80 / 12.5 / 14.1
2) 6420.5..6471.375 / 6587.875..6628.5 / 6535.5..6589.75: -2.34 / 12.9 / 14.1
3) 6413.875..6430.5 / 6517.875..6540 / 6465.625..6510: 1.09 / 12.8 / 14.8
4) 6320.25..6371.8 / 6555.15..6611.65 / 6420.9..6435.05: -0.31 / 11.8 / 14.1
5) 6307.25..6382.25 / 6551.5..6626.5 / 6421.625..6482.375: -1.67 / 11.7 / 14.1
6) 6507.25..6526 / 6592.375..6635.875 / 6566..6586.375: 0.29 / 14.2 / 13.9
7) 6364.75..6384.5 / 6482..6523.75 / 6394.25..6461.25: -1.13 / 11.4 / 13.7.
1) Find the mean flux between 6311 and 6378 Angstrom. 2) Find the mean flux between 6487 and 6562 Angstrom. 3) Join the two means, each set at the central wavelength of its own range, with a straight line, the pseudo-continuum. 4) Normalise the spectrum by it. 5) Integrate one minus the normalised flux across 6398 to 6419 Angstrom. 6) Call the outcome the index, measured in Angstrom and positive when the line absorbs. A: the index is 0.8 Angstrom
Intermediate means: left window 11.8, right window 14.2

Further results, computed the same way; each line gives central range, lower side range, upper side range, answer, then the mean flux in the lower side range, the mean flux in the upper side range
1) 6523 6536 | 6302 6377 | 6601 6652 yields -1.76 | 11.6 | 13.8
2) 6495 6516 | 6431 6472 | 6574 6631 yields 0.04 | 12.9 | 14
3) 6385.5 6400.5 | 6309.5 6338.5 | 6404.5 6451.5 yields 1.51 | 11.4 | 12.6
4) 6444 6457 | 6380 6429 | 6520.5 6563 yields -0.37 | 11.7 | 14.8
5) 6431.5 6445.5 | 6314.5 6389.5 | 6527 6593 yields 0.55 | 11.6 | 14.4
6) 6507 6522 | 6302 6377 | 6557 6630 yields -0.97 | 11.6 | 14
